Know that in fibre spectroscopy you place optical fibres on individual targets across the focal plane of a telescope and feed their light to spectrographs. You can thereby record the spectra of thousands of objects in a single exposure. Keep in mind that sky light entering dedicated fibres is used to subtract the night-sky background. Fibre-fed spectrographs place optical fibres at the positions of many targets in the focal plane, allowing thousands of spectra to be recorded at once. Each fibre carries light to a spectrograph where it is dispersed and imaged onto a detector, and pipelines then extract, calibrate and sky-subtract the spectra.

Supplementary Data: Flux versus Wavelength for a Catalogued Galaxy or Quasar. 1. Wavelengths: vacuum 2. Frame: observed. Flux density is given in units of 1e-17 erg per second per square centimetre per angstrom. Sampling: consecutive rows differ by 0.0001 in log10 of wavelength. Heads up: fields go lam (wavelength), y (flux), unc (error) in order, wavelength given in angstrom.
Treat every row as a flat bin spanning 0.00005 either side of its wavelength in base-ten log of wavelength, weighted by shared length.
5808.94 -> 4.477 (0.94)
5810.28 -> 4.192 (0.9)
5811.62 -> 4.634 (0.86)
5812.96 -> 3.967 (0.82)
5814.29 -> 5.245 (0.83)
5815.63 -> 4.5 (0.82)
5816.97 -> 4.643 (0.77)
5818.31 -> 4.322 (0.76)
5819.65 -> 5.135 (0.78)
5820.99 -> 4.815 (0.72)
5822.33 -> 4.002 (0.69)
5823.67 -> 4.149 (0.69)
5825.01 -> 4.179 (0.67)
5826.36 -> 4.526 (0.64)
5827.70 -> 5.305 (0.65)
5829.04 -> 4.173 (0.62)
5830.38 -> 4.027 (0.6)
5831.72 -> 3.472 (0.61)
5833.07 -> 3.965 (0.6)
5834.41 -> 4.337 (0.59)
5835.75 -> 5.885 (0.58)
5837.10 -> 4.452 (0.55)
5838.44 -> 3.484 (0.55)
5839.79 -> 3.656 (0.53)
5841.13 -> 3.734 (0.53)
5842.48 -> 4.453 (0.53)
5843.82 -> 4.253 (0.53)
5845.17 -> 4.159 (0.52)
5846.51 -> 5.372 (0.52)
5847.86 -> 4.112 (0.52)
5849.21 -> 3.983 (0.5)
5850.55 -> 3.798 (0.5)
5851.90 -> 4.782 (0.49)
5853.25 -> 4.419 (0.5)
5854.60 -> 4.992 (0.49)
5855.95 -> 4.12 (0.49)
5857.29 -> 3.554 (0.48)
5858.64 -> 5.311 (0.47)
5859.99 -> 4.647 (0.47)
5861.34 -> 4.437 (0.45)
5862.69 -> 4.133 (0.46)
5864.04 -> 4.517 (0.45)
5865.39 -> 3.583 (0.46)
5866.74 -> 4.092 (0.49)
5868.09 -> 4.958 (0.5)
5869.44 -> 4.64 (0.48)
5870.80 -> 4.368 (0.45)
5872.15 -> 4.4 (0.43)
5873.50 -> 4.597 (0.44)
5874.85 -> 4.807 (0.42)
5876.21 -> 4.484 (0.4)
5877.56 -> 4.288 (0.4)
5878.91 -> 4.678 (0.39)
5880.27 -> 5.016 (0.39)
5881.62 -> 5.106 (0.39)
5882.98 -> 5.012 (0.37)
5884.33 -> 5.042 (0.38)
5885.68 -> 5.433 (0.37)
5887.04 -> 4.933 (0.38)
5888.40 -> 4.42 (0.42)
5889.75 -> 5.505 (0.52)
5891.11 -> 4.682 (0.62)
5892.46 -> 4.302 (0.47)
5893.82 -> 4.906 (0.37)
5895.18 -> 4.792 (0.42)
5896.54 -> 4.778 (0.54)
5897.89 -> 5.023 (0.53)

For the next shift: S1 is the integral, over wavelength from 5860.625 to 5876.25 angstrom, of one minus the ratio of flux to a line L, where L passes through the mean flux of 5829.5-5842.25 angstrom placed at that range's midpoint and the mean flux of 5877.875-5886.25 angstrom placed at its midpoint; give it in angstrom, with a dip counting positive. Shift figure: 1.1 angstrom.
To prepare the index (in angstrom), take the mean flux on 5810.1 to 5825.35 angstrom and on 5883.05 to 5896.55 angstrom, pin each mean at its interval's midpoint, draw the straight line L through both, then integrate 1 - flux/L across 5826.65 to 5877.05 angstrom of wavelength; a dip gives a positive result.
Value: 3.4 angstrom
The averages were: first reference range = 4.5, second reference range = 4.89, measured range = 4.37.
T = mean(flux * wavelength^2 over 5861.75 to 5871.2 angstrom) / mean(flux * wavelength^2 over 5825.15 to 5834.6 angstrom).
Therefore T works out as 1.03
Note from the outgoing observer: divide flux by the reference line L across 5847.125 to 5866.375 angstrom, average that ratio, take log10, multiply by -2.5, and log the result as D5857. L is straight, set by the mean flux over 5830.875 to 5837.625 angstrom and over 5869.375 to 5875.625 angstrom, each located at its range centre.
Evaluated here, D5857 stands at 0.04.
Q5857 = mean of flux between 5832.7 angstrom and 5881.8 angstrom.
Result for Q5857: 4.42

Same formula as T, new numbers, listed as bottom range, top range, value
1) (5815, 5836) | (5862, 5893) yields 1.07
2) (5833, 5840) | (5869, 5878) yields 1.05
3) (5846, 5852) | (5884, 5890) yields 1.17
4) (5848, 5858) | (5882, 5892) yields 1.19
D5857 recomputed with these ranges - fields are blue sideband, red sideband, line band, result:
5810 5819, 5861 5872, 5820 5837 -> 0.01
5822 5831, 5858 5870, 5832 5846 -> 0.04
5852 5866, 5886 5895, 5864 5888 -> -0.01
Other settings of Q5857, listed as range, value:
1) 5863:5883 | 4.55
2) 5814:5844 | 4.37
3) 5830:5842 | 4.12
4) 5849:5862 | 4.42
